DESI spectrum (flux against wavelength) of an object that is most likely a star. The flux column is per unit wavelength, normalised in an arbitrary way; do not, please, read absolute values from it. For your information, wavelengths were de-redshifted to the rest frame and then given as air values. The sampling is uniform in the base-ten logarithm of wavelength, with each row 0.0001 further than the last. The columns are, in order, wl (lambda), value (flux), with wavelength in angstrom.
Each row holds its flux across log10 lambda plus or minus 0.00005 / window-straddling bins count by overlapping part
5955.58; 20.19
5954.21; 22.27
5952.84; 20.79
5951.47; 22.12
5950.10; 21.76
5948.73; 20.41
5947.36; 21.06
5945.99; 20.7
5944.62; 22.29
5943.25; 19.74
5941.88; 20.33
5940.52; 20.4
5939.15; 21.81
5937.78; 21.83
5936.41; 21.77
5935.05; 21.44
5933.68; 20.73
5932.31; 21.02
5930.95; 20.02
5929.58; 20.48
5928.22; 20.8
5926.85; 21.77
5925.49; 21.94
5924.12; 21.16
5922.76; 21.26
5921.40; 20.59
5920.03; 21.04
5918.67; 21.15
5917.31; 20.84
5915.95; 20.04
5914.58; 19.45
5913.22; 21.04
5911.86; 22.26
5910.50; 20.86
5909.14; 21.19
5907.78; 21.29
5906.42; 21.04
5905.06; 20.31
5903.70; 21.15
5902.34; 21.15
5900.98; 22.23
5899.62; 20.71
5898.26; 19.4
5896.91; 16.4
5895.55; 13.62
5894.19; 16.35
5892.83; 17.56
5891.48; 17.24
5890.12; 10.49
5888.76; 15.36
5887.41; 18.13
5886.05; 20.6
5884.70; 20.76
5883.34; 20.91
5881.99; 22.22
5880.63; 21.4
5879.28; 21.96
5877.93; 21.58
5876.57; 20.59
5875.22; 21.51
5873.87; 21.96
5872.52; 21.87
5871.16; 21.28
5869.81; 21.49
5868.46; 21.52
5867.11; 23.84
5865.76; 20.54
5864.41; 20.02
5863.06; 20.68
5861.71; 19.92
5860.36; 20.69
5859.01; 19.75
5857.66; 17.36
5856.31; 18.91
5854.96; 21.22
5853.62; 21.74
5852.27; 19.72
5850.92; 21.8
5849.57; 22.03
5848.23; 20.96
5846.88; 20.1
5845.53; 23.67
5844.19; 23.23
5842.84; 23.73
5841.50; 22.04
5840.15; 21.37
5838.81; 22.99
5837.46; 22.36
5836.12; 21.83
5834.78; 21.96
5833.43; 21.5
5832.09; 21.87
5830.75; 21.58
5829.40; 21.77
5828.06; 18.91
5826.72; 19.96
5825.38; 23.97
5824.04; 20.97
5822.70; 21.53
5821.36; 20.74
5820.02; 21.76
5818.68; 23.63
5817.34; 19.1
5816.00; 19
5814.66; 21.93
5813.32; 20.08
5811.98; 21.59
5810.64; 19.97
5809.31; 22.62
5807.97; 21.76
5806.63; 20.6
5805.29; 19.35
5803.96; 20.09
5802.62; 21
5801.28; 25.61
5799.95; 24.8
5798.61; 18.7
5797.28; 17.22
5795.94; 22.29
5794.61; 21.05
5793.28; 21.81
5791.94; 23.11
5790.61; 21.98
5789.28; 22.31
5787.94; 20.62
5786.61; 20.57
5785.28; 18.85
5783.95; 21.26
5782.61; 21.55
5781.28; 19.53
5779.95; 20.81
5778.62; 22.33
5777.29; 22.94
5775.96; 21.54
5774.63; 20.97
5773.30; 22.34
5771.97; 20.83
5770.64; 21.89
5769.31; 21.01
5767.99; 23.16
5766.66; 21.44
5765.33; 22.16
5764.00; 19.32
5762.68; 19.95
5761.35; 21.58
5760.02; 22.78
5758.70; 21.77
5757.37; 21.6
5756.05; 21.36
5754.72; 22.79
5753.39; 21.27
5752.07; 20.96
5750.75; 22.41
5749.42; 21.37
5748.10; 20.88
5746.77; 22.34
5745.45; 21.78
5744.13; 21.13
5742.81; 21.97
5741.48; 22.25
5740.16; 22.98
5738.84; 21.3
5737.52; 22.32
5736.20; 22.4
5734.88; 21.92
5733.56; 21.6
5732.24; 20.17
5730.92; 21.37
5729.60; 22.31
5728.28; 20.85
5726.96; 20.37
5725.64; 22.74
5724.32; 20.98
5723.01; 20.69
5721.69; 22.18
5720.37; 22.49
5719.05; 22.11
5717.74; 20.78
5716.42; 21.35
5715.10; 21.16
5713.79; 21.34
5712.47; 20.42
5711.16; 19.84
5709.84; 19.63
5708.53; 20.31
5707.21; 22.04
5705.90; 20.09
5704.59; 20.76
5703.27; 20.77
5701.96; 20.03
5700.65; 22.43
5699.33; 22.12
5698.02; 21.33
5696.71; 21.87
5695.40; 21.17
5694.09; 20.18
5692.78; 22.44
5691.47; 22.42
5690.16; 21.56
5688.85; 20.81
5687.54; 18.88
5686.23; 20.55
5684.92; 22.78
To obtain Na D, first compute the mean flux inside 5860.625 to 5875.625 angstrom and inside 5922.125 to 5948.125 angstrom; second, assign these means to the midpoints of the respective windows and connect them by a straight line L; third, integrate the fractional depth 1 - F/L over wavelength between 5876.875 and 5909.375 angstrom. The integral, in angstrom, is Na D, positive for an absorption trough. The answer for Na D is 3.0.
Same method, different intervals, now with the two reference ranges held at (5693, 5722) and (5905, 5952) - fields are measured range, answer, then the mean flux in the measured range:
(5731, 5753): -0.64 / 21.7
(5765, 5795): -0.55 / 21.5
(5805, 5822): 0.09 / 21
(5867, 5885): -0.45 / 21.6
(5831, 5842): -0.47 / 22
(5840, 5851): -0.57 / 22.2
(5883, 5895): 2.11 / 17.3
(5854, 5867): 0.58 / 20.1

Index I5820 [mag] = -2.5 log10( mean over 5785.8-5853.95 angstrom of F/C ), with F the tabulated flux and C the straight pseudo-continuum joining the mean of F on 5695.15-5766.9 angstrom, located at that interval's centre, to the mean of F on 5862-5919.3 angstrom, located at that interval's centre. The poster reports -0.04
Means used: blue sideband 21.4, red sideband 20.1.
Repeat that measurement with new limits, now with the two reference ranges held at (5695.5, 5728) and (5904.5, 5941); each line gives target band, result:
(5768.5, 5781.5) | -0.02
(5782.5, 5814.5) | -0.01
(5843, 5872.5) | 0.00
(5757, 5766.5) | -0.01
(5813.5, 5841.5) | -0.02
